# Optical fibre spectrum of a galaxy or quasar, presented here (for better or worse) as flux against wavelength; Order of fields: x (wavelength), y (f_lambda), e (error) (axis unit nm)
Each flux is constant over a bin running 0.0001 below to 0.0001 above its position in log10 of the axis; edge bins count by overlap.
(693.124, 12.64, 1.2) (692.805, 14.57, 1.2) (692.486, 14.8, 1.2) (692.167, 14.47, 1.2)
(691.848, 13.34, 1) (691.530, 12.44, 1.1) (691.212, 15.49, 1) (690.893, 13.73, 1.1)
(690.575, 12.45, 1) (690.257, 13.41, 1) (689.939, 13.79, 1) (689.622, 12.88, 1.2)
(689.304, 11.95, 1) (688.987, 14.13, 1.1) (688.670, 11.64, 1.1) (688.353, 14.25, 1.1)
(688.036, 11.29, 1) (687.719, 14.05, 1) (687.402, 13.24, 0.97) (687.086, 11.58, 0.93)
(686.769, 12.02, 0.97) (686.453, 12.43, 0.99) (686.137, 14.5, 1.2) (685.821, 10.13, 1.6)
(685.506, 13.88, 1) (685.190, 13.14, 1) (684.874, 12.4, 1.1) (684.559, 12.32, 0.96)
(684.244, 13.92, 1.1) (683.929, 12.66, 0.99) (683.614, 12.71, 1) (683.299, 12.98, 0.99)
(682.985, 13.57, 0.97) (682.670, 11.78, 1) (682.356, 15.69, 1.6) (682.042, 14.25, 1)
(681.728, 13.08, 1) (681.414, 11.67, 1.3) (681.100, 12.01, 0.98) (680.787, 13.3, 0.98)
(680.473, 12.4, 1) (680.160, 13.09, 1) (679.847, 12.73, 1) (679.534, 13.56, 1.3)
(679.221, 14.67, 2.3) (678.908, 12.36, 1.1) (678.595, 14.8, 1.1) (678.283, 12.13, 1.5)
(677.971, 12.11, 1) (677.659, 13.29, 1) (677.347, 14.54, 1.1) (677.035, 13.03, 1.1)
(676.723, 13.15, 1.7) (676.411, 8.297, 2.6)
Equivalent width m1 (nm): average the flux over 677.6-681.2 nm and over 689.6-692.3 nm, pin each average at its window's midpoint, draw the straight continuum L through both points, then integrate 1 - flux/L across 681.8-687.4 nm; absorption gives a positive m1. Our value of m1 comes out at 0.142 nm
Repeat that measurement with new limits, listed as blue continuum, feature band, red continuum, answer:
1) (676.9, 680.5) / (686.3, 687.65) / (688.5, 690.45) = 0.06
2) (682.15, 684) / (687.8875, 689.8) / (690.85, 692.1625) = 0.13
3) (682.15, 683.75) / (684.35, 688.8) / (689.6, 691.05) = 0.23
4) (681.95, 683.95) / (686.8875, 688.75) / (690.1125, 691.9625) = 0.10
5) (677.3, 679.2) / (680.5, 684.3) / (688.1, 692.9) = 0.07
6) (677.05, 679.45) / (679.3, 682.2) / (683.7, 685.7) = 0.06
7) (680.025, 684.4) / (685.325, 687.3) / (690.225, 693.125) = 0.14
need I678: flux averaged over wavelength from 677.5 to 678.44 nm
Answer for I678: 12.5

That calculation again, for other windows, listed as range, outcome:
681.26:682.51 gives 13.7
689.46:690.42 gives 13.4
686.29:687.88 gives 12.7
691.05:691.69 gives 14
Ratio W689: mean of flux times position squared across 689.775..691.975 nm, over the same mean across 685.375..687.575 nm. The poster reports 1.09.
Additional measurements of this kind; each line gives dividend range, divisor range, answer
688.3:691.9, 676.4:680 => 1.05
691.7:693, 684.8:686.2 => 1.14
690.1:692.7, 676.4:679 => 1.11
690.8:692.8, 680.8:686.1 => 1.12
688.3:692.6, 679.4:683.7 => 1.06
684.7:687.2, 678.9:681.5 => 0.99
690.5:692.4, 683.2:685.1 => 1.09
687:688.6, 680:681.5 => 1.05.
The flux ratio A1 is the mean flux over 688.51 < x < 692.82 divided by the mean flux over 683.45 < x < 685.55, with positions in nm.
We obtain 1.0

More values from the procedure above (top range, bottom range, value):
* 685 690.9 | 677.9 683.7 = 0.98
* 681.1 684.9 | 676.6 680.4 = 0.98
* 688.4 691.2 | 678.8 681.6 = 1.02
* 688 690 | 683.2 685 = 1.01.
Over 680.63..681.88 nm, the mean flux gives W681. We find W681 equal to 12.5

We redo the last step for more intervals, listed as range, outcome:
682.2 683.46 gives 13.5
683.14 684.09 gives 12.8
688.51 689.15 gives 12.9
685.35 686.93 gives 12.6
